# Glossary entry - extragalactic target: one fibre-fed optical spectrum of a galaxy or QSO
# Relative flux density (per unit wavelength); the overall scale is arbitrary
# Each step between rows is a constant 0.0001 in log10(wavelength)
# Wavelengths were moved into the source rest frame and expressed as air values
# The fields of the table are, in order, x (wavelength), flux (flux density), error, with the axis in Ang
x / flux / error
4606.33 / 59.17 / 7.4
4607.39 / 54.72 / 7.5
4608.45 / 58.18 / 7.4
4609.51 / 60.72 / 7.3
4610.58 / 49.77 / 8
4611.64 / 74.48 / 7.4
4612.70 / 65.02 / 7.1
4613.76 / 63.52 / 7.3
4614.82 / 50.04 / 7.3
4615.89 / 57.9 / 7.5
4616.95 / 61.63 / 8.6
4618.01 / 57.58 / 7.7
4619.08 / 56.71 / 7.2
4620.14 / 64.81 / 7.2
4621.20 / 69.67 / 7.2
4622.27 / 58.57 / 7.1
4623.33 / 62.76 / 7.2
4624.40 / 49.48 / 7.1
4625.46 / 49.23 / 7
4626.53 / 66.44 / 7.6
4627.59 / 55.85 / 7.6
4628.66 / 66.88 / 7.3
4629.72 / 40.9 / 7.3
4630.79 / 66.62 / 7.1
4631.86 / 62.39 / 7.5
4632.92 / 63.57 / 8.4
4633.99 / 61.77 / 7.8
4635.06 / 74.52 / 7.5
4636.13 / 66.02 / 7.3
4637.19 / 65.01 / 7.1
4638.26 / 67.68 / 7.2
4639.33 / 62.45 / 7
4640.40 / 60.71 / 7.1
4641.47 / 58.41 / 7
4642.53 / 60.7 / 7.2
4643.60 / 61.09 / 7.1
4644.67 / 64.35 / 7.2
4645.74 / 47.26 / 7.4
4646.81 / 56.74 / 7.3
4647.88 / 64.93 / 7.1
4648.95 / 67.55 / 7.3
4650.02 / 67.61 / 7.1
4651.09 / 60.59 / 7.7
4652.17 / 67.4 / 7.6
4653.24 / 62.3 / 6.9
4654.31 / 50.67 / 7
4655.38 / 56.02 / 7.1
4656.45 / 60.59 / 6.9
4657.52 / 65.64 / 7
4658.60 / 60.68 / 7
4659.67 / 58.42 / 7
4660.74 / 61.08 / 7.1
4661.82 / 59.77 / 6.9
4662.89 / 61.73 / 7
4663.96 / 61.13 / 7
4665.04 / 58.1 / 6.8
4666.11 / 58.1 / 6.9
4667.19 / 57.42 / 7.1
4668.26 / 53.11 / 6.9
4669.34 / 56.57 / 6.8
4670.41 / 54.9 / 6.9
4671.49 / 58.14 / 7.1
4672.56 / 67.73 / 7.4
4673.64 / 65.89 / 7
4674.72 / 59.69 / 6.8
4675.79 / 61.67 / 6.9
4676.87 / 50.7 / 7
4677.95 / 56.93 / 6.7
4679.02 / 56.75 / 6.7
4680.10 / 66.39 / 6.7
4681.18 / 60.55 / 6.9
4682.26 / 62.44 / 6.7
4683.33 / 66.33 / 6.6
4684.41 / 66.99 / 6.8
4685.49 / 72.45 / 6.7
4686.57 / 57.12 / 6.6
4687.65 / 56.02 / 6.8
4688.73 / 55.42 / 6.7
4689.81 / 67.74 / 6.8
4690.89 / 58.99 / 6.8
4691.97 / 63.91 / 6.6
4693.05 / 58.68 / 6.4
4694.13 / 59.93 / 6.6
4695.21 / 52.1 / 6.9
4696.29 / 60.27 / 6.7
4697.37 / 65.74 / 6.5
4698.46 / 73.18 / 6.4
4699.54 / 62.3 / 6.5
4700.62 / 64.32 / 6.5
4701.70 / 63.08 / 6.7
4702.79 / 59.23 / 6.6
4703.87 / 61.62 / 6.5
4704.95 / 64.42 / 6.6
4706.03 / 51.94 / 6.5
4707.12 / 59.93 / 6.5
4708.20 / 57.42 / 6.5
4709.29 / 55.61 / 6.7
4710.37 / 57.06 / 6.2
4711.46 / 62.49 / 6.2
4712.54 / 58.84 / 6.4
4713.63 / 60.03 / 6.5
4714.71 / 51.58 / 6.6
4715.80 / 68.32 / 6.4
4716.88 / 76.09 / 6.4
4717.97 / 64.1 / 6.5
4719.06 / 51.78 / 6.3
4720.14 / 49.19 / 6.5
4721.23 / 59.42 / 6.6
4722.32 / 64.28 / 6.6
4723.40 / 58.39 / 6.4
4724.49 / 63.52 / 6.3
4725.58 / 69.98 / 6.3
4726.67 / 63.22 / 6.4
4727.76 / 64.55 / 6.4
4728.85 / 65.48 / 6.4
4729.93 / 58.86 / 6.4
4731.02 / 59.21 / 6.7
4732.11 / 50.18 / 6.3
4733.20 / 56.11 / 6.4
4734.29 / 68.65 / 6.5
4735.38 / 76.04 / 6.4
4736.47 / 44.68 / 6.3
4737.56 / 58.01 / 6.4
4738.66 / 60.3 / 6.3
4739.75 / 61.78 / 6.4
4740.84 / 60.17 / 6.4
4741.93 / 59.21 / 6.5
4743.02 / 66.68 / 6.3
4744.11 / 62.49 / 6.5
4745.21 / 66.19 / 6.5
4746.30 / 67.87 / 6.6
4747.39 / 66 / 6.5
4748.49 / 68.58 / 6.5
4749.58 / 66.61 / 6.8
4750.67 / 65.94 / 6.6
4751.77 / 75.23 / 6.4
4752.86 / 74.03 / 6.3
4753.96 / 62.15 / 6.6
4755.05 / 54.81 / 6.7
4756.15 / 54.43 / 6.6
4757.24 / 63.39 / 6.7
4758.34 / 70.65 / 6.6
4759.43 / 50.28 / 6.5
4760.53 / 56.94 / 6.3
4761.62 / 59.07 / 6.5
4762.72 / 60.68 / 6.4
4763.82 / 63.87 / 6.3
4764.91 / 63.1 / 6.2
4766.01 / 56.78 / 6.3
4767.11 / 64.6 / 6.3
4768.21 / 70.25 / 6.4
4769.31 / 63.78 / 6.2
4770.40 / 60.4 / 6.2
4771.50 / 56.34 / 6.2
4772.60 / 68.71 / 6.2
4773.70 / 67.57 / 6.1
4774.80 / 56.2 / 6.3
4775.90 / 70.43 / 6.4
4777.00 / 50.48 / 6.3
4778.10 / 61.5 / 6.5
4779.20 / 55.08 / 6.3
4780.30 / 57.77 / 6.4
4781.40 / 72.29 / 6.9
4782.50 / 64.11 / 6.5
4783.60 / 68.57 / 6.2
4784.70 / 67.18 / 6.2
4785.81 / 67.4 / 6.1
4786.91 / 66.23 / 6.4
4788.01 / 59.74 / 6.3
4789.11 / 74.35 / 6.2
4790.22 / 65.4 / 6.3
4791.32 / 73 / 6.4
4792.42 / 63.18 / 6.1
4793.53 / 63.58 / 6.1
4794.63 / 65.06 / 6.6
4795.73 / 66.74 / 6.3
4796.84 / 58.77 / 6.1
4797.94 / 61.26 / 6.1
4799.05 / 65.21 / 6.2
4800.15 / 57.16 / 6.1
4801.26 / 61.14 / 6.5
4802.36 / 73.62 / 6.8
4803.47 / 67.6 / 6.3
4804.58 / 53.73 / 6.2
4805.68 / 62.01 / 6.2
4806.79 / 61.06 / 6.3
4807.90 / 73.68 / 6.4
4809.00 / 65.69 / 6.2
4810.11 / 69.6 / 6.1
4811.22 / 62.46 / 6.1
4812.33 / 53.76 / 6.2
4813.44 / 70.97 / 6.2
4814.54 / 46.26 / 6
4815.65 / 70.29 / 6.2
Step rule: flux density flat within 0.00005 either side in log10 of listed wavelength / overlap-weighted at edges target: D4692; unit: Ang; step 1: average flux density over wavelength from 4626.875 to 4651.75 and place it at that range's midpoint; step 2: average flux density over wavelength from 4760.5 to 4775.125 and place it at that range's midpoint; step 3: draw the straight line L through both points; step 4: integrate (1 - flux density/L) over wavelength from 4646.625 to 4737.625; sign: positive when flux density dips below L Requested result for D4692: 1.9 Ang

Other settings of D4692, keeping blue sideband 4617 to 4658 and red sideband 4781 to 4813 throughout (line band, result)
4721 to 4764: 0.8 Ang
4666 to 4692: 0.7 Ang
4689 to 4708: 0.3 Ang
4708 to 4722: 0.8 Ang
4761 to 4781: 0.9 Ang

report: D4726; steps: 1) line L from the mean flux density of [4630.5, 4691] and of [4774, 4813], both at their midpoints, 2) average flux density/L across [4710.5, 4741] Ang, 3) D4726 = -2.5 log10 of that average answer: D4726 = 0.030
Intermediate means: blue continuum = 61.2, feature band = 60.9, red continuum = 63.9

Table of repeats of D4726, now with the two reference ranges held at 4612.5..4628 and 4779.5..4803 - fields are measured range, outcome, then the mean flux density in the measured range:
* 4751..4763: 0.03 mag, 62.1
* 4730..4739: 0.07 mag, 59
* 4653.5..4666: 0.02 mag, 59.5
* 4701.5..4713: 0.06 mag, 59.1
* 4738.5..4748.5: 0.00 mag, 63.8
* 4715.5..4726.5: 0.01 mag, 62.4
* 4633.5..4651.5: -0.05 mag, 62.8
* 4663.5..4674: 0.04 mag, 59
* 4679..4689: -0.02 mag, 62.5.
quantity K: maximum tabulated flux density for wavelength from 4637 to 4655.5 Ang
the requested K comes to 67.68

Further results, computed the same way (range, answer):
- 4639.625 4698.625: 73.18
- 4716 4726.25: 76.09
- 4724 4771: 76.04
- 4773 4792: 74.35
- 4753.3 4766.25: 70.65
